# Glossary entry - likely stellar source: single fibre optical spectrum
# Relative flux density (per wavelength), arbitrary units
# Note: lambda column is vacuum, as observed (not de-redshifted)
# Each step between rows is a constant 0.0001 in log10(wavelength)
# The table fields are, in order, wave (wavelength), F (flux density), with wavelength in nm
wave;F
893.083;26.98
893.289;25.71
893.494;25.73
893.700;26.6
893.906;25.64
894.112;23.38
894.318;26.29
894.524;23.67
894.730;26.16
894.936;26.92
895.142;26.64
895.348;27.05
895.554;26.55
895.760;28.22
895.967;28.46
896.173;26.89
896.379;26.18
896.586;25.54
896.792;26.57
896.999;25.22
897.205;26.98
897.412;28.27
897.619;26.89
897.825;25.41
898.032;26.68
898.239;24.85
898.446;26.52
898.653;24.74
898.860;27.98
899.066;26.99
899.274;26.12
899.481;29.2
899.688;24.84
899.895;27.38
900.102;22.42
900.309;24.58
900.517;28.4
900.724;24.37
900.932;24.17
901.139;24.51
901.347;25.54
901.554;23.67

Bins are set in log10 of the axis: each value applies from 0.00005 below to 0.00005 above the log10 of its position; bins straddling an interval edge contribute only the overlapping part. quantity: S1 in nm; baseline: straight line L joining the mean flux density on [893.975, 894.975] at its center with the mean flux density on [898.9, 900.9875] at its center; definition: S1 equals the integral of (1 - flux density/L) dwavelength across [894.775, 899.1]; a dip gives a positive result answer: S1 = -0.187 nm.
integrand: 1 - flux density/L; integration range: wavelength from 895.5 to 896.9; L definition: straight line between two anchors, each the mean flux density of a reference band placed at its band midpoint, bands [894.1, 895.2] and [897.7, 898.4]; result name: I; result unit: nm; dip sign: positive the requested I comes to -0.07 nm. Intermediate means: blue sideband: 25.6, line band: 26.9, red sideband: 25.8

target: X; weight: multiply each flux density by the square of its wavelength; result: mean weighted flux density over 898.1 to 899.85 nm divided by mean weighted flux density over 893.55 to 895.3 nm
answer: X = 1.04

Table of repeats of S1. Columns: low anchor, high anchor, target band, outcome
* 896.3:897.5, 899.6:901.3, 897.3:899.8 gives -0.07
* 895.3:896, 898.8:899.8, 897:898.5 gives 0.04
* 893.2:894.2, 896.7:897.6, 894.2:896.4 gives -0.05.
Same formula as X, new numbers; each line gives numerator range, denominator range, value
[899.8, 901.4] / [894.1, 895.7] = 0.98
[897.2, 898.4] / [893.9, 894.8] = 1.07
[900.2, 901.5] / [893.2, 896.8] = 0.97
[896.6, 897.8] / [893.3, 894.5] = 1.05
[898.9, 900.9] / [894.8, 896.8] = 0.98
